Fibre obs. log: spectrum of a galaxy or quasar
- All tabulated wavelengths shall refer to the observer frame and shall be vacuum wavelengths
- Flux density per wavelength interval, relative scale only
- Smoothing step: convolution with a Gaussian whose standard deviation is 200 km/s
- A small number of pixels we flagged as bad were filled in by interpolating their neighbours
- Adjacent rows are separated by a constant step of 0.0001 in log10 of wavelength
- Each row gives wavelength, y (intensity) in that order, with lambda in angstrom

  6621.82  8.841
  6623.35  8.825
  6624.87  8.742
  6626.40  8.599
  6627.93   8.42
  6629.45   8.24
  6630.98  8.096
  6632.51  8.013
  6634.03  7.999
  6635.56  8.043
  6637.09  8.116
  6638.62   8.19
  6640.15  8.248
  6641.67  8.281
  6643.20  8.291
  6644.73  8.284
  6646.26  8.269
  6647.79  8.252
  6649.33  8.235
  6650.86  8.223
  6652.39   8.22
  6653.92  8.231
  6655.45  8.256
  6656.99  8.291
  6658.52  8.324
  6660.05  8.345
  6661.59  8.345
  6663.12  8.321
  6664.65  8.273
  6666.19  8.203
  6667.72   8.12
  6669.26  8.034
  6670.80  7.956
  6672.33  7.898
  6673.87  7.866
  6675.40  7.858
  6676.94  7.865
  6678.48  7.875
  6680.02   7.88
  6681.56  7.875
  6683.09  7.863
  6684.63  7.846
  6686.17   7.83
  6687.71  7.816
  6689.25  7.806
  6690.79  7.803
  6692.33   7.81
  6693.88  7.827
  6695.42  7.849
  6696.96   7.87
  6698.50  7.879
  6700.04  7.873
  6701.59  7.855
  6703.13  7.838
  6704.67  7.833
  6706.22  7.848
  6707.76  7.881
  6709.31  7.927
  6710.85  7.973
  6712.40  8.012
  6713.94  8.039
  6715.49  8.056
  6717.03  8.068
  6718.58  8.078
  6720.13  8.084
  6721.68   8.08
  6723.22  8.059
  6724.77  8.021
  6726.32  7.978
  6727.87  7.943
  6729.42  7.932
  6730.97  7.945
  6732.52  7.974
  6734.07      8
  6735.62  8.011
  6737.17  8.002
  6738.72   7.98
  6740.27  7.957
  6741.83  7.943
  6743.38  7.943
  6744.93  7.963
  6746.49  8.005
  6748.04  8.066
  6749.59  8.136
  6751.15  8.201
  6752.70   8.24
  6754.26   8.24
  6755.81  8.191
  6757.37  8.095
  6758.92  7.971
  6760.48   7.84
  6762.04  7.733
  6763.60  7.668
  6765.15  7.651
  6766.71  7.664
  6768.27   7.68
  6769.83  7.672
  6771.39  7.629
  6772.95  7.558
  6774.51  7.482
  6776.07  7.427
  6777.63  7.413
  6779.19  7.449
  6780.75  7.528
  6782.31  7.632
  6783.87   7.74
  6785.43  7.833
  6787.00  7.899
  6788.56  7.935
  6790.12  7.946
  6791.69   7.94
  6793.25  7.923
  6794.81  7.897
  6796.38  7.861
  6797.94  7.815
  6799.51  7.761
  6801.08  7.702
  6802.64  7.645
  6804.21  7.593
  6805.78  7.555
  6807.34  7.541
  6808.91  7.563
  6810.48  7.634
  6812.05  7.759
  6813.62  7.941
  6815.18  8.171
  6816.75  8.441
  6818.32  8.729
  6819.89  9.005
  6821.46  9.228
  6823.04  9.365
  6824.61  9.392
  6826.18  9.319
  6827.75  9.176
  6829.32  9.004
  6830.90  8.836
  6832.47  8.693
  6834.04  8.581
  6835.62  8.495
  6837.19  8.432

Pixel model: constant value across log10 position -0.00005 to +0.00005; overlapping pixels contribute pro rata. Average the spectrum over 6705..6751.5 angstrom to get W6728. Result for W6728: 8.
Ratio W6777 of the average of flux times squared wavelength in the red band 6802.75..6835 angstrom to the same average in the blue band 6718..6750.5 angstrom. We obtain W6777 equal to 1.08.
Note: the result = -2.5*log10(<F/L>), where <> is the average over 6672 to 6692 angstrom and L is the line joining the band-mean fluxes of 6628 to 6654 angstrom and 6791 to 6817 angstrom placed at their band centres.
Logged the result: 0.03 mag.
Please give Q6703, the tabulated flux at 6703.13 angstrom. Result 7.838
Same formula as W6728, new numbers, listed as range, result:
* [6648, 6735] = 8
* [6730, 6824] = 7.92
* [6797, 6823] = 8.04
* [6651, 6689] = 8.06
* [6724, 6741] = 7.98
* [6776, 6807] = 7.73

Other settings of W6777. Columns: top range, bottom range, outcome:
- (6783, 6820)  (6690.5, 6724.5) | 1.02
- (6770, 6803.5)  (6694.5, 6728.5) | 0.99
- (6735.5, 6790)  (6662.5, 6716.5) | 1.01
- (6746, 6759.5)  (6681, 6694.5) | 1.06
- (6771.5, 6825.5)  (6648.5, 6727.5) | 1.03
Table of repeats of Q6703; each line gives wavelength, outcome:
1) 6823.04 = 9.365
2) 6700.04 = 7.873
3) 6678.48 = 7.875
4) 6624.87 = 8.742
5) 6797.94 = 7.815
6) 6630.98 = 8.096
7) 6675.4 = 7.858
